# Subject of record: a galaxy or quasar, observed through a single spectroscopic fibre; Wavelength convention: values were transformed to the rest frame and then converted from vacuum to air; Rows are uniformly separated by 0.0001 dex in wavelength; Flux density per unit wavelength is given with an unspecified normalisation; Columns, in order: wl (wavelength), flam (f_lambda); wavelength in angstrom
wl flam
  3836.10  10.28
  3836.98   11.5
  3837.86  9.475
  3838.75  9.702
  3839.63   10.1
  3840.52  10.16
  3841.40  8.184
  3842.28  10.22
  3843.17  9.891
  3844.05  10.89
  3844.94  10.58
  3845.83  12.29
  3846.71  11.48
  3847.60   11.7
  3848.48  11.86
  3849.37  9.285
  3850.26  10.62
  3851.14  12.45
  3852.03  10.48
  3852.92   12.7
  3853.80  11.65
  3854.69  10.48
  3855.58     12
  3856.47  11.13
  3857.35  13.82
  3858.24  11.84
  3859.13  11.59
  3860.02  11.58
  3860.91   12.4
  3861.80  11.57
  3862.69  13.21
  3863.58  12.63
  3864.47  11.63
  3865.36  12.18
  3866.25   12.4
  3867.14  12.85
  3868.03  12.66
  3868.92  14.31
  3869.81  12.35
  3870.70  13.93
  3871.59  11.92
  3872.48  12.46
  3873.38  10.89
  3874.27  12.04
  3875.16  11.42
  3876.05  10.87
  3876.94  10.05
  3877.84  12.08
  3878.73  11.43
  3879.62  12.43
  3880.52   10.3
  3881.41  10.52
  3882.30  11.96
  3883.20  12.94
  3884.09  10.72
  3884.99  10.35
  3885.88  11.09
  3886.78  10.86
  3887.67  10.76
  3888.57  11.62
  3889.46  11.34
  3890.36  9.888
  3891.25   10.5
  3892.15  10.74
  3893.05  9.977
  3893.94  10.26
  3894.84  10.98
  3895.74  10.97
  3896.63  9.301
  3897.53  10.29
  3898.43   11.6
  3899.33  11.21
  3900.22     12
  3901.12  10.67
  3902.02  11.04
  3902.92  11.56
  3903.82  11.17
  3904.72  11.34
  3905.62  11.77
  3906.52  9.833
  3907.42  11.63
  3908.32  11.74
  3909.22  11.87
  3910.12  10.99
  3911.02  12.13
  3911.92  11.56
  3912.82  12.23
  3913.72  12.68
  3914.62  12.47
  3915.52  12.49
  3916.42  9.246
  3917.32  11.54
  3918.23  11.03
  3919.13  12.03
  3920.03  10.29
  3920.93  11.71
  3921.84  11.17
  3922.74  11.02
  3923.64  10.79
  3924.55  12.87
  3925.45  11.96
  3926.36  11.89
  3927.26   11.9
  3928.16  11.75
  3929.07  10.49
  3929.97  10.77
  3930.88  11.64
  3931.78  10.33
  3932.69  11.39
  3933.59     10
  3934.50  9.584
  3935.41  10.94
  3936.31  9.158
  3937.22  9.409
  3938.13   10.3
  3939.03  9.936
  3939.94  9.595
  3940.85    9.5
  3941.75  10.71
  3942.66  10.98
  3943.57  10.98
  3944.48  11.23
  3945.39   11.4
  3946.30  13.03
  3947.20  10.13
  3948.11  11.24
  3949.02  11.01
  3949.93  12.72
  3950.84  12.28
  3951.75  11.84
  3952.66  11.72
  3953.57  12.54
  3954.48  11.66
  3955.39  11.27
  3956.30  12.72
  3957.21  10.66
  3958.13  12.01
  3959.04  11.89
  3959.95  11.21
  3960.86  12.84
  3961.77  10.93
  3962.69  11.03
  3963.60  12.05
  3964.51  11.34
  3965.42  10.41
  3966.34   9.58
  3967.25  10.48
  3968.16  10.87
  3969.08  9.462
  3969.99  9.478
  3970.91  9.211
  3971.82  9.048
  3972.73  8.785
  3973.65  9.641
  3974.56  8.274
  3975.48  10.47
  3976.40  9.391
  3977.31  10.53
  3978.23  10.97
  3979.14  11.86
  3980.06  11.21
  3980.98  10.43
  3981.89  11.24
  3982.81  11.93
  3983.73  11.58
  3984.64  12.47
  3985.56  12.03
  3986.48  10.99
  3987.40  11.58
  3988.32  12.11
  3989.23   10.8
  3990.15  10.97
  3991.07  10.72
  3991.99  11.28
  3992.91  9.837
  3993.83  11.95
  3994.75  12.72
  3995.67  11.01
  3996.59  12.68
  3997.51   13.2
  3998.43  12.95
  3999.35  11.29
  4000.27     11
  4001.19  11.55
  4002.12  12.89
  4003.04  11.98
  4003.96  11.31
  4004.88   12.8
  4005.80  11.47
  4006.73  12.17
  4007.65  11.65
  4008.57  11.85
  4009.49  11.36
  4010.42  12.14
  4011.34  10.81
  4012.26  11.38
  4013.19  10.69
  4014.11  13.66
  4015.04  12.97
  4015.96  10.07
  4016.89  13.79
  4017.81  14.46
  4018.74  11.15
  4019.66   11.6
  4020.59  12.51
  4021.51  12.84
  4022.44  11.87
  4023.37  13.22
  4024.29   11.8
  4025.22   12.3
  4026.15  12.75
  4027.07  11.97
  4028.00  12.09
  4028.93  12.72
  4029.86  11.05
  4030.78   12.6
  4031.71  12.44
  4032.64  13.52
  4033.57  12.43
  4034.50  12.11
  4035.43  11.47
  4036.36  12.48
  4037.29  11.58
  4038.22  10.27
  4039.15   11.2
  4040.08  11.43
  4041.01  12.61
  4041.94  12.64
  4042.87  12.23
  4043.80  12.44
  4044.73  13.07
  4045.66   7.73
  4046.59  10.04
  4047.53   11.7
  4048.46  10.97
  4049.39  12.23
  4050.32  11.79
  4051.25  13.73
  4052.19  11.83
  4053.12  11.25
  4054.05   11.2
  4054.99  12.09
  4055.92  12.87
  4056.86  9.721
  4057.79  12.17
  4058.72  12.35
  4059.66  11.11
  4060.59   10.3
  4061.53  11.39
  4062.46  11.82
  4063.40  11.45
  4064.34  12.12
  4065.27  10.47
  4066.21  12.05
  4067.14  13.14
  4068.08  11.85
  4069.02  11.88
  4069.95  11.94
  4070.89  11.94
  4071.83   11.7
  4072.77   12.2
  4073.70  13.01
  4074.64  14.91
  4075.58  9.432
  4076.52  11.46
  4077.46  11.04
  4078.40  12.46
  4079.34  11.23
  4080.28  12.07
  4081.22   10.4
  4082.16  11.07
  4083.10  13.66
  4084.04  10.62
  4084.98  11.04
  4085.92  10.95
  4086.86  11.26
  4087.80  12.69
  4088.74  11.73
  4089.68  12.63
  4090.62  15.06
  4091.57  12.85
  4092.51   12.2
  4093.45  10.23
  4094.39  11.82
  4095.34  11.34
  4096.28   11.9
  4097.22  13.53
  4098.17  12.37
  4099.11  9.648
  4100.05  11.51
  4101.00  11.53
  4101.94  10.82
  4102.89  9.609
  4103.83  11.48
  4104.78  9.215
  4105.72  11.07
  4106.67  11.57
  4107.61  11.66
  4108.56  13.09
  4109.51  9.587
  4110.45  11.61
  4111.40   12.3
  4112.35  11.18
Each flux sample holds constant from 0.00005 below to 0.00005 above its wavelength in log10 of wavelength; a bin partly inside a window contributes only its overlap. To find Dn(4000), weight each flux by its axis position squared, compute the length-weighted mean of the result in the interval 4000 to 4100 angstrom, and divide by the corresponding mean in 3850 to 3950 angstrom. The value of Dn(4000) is 1.13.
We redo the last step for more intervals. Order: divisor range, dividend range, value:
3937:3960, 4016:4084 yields 1.11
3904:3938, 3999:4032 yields 1.13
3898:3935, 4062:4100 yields 1.14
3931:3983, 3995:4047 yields 1.15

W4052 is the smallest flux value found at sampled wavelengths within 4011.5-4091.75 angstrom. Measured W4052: 7.73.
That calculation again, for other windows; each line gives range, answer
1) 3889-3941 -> 9.158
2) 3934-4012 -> 8.274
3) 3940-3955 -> 9.5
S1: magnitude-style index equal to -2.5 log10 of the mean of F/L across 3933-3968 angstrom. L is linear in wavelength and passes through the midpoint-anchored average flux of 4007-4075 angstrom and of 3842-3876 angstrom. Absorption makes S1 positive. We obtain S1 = 0.08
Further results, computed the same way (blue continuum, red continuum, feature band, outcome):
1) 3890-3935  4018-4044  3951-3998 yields 0.06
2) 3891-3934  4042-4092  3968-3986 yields 0.10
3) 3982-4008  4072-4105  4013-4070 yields -0.02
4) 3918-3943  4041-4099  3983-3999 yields -0.04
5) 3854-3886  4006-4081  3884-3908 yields 0.10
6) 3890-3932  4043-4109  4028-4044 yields -0.05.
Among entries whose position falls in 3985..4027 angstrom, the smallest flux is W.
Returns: 9.837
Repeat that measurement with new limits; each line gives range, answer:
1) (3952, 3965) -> 10.66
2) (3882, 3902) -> 9.301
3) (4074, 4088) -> 9.432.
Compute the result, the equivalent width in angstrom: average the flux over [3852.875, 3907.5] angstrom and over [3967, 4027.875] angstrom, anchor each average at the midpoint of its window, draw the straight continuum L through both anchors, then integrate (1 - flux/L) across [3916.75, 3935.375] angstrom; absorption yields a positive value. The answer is 0.5 angstrom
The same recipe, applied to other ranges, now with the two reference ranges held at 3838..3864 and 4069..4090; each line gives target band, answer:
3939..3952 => 0.38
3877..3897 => 0.67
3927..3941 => 1.25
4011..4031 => -0.94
